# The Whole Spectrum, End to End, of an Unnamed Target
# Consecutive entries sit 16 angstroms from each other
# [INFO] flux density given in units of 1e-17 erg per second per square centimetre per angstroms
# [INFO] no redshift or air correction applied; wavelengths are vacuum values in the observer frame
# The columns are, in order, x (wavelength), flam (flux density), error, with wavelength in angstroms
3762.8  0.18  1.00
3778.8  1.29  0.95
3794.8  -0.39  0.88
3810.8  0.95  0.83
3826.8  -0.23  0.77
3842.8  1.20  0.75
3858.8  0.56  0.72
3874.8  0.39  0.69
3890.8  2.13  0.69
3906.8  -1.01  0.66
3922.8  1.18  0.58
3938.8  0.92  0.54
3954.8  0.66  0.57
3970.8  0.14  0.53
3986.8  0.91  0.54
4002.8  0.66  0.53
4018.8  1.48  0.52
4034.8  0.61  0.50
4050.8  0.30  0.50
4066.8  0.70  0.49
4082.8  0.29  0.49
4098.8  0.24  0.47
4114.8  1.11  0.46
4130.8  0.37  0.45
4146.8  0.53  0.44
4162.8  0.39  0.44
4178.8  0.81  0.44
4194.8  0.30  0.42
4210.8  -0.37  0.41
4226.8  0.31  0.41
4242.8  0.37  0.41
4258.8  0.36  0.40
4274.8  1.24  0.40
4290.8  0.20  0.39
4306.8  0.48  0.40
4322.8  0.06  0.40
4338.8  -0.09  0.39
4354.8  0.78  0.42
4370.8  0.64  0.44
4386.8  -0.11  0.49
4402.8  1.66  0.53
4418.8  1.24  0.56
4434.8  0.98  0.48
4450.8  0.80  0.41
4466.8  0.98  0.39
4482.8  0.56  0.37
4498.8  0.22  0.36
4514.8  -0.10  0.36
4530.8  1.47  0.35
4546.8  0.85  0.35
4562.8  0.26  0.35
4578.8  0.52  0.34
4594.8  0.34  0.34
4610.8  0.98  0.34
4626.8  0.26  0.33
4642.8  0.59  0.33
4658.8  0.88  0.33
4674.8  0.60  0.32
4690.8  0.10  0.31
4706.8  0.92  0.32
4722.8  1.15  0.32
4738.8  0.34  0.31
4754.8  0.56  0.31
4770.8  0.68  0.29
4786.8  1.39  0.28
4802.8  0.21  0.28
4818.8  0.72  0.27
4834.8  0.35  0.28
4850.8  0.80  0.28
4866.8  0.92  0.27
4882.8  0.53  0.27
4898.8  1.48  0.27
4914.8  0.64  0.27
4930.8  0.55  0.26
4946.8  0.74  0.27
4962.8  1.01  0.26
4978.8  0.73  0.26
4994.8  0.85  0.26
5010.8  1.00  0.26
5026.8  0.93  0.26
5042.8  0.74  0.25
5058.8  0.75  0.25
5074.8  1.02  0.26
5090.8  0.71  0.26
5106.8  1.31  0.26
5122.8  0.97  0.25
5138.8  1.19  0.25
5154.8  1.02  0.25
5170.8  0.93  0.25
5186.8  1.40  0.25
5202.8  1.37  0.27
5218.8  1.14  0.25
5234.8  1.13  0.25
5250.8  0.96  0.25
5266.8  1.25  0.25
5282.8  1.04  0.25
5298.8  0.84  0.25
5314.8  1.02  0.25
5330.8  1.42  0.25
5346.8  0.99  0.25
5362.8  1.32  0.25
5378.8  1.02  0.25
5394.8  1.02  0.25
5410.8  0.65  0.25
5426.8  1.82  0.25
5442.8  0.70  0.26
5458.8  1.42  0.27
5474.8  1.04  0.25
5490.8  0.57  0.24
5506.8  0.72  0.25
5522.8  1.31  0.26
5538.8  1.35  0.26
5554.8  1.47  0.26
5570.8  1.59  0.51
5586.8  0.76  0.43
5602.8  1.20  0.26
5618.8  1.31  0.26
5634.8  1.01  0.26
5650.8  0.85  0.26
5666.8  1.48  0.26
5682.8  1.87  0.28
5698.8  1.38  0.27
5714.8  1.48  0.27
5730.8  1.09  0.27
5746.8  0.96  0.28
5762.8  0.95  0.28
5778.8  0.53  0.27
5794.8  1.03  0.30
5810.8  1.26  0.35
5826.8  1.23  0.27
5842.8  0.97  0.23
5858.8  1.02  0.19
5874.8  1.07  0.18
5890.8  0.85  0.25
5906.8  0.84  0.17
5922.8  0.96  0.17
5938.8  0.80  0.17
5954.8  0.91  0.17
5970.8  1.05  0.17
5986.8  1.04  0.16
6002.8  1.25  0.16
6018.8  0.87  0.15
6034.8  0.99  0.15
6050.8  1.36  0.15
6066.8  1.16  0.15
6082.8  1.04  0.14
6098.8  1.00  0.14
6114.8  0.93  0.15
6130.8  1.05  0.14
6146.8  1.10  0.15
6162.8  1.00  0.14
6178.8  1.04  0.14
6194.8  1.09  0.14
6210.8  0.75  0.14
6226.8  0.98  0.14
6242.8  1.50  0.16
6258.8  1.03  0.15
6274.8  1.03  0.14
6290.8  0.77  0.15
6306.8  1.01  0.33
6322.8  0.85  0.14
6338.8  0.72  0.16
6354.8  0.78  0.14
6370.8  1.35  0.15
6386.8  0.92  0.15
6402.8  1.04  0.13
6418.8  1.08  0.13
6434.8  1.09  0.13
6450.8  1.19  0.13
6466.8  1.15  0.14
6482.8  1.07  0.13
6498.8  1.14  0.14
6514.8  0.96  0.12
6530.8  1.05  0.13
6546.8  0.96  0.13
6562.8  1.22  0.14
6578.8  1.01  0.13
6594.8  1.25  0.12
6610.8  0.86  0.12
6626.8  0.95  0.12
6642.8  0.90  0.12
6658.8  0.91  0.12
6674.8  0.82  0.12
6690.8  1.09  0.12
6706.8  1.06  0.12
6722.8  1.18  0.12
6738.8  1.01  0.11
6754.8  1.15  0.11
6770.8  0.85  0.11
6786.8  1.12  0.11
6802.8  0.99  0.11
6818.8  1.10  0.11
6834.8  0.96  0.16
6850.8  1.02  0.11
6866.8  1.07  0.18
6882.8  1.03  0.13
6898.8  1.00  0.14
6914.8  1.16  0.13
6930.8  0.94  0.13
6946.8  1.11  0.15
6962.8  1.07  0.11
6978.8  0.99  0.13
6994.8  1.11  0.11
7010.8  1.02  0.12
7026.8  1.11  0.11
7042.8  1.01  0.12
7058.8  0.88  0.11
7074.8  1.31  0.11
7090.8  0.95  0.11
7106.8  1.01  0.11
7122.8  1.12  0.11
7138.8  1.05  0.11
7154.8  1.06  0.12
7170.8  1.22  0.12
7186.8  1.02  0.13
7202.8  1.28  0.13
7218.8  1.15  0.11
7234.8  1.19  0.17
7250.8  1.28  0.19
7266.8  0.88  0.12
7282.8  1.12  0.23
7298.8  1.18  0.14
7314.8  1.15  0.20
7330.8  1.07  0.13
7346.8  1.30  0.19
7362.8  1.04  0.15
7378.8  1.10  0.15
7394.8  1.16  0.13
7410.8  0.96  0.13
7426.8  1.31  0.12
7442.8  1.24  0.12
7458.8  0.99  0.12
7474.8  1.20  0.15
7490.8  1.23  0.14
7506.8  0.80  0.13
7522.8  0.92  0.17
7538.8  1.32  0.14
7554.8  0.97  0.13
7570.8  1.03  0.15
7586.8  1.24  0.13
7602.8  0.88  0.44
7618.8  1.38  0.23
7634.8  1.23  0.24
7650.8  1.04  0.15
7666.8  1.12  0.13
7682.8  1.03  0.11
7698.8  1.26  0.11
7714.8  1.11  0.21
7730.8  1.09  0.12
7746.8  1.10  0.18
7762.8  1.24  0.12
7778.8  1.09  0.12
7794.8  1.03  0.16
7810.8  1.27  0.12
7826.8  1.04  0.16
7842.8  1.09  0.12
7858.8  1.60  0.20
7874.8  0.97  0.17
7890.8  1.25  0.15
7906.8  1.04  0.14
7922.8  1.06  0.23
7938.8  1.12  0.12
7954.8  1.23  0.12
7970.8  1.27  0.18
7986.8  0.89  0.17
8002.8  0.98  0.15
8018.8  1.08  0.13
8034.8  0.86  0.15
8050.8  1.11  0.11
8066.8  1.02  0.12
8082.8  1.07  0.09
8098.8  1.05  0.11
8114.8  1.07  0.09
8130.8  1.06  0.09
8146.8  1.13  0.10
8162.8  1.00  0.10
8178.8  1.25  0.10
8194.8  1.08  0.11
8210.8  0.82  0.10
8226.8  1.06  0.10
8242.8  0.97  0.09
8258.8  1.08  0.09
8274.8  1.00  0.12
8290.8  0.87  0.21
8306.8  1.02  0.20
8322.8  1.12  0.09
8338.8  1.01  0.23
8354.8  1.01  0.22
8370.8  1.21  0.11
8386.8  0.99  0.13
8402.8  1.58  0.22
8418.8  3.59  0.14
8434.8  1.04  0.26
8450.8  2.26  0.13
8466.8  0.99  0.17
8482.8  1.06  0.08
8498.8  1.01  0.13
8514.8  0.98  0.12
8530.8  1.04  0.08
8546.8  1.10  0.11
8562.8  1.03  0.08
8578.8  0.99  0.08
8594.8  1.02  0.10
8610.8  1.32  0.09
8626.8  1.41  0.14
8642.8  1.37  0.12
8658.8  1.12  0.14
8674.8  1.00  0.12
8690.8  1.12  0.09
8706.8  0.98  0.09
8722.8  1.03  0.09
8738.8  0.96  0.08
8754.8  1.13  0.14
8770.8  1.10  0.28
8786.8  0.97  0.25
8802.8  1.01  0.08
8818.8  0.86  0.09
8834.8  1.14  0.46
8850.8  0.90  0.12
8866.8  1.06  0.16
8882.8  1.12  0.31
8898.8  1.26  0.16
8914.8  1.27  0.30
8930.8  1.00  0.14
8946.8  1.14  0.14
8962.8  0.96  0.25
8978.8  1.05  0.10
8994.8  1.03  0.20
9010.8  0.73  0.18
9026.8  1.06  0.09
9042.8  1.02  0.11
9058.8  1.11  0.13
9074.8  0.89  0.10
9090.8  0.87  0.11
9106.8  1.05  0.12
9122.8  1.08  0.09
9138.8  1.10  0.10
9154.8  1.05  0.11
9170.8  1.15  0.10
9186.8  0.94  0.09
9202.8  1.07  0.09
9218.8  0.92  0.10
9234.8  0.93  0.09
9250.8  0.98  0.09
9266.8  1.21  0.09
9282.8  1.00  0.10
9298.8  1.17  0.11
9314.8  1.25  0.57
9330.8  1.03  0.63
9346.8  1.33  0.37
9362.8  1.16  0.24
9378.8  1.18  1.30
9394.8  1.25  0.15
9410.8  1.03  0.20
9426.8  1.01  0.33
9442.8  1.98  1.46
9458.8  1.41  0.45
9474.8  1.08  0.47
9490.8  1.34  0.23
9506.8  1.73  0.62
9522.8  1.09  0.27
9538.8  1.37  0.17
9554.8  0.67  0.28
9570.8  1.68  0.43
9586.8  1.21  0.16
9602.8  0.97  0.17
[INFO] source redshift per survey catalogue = 0.283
